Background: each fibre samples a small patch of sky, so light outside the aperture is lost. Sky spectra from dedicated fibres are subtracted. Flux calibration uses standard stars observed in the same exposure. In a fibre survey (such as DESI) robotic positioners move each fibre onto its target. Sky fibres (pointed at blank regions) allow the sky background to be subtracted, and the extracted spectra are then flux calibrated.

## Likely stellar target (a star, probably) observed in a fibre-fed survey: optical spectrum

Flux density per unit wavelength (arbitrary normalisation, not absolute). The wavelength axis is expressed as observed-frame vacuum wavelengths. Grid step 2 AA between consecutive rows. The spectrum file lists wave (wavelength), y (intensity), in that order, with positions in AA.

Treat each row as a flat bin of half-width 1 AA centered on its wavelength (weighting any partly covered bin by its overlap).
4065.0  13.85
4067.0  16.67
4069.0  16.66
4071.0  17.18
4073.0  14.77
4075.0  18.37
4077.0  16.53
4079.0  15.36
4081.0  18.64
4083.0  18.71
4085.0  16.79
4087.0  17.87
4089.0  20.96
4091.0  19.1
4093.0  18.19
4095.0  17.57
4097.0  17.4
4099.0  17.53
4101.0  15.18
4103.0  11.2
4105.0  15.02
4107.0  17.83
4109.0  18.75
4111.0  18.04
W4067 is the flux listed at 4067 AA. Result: 16.67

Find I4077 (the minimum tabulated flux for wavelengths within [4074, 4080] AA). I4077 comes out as 15.36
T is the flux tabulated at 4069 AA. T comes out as 16.66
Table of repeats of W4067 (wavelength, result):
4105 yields 15.02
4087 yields 17.87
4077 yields 16.53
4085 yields 16.79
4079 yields 15.36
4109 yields 18.75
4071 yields 17.18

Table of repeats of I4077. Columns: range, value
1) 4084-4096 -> 16.79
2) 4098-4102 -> 15.18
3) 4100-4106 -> 11.2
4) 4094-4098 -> 17.4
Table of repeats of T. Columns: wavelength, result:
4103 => 11.2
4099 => 17.53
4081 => 18.64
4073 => 14.77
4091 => 19.1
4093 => 18.19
